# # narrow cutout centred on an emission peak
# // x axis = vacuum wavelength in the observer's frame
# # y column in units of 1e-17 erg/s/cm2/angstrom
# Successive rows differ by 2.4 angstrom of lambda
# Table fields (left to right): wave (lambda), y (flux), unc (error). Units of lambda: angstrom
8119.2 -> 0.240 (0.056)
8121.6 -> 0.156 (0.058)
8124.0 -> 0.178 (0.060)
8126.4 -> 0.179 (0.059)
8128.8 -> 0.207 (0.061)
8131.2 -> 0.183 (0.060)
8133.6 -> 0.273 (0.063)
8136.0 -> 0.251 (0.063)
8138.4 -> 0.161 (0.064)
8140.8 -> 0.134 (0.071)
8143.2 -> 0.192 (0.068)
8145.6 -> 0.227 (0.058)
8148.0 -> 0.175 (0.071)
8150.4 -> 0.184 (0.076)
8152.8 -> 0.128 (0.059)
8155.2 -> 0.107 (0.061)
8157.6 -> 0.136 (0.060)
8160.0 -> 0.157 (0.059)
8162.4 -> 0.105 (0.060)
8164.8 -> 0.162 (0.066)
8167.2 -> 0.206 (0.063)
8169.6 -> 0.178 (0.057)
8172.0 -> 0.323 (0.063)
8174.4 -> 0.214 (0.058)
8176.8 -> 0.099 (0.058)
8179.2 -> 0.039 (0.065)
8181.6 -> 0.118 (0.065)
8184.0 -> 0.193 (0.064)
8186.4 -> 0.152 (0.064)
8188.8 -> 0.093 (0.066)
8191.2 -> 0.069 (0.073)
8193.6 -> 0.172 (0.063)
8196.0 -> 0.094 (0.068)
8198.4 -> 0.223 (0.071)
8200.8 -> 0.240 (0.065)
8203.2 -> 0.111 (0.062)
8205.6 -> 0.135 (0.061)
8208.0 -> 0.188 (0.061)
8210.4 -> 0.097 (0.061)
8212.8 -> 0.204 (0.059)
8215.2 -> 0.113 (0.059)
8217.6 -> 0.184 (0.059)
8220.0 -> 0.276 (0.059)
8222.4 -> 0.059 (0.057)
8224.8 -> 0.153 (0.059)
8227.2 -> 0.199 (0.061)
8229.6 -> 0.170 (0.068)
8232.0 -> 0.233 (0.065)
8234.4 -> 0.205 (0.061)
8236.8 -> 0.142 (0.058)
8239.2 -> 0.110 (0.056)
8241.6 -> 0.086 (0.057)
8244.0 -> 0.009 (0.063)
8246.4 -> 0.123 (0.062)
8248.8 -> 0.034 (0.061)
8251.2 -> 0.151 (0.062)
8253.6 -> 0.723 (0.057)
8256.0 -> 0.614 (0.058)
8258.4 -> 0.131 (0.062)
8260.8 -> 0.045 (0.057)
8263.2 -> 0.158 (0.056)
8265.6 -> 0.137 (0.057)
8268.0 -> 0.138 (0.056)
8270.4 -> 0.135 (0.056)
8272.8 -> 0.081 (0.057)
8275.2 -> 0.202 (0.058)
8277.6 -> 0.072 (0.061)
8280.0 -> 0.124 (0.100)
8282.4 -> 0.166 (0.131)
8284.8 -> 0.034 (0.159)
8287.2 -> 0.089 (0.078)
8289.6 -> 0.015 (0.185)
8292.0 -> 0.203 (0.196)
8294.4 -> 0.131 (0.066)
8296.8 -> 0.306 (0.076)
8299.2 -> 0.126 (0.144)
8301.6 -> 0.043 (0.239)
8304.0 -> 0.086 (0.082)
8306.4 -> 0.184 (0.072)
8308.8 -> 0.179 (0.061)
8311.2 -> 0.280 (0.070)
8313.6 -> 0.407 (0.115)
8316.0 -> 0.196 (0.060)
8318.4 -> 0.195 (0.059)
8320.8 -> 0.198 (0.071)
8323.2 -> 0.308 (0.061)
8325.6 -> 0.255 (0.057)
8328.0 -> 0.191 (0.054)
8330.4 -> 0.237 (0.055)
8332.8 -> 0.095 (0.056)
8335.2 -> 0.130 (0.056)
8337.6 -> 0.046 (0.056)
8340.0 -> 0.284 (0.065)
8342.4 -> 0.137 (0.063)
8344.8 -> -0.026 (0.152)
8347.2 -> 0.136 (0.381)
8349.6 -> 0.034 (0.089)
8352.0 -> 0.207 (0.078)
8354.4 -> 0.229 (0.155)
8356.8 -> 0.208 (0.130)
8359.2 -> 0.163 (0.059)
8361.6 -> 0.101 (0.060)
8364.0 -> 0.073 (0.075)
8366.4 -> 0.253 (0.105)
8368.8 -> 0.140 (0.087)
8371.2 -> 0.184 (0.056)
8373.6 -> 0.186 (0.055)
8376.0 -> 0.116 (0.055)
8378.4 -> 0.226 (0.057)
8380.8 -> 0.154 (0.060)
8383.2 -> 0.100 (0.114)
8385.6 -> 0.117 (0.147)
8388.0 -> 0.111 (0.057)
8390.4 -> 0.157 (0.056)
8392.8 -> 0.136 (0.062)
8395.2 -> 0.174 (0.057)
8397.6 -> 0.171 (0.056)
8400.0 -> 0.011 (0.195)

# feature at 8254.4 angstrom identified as H-gamma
